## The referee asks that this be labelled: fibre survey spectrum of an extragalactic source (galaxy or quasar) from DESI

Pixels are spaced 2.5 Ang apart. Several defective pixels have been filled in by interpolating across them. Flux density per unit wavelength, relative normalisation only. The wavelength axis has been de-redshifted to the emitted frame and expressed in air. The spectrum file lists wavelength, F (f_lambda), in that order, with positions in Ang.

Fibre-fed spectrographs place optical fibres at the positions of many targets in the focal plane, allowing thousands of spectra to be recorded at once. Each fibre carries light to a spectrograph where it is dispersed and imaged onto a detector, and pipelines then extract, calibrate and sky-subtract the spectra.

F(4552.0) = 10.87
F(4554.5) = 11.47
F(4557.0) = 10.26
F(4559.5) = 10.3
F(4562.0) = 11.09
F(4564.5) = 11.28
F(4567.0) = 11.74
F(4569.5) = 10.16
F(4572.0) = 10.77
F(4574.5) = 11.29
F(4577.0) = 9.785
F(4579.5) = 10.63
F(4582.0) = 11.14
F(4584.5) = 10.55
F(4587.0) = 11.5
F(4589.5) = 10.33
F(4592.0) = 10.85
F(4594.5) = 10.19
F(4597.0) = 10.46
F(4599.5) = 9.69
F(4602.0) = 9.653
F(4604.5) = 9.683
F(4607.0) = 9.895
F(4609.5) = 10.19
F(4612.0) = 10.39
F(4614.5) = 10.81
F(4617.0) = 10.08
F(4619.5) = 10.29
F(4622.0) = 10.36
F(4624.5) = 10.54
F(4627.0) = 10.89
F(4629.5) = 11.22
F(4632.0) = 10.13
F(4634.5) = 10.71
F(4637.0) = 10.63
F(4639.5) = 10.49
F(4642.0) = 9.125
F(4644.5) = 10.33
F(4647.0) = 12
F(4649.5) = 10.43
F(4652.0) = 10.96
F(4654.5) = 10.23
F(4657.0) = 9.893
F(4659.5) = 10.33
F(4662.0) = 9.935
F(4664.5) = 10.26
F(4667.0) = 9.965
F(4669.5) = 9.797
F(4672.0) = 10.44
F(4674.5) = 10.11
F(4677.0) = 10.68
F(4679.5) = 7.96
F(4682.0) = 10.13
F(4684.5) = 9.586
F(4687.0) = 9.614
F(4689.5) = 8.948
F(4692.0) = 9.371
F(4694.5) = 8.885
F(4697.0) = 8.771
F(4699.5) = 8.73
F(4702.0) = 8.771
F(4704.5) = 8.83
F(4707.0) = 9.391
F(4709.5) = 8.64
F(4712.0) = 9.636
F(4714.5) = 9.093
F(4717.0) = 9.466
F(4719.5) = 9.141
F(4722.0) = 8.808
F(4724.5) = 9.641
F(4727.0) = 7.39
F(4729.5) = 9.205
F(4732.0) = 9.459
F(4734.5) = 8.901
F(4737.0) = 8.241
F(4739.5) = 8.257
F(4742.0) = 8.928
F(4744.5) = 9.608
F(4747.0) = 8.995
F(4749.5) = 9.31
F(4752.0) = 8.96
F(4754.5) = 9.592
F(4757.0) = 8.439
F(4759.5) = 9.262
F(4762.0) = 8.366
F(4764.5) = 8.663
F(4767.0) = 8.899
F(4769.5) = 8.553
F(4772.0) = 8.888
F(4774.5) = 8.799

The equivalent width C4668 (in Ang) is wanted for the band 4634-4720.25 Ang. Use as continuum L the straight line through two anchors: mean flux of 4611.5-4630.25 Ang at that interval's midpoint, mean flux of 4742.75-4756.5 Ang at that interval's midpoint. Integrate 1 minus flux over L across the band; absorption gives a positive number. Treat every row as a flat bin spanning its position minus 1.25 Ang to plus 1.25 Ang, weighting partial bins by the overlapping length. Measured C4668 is 2.1 Ang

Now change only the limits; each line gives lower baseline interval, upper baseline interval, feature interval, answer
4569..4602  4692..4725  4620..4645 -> -1.2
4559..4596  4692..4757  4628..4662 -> -1.8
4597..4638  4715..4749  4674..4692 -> 0.0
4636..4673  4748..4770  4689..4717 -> 1.8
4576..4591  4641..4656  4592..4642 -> 1.3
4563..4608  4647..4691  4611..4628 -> -0.2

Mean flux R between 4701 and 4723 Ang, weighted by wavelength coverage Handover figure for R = 9.09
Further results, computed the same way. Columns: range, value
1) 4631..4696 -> 10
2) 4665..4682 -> 9.87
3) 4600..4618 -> 10.1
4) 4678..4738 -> 9.04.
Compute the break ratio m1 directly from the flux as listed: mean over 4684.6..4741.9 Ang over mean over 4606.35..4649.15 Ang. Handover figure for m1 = 0.86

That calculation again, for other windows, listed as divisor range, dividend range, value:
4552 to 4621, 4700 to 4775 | 0.85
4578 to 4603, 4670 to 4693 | 0.92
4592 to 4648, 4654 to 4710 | 0.92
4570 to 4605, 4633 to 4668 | 0.99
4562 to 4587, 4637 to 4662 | 0.96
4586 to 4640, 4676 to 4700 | 0.89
